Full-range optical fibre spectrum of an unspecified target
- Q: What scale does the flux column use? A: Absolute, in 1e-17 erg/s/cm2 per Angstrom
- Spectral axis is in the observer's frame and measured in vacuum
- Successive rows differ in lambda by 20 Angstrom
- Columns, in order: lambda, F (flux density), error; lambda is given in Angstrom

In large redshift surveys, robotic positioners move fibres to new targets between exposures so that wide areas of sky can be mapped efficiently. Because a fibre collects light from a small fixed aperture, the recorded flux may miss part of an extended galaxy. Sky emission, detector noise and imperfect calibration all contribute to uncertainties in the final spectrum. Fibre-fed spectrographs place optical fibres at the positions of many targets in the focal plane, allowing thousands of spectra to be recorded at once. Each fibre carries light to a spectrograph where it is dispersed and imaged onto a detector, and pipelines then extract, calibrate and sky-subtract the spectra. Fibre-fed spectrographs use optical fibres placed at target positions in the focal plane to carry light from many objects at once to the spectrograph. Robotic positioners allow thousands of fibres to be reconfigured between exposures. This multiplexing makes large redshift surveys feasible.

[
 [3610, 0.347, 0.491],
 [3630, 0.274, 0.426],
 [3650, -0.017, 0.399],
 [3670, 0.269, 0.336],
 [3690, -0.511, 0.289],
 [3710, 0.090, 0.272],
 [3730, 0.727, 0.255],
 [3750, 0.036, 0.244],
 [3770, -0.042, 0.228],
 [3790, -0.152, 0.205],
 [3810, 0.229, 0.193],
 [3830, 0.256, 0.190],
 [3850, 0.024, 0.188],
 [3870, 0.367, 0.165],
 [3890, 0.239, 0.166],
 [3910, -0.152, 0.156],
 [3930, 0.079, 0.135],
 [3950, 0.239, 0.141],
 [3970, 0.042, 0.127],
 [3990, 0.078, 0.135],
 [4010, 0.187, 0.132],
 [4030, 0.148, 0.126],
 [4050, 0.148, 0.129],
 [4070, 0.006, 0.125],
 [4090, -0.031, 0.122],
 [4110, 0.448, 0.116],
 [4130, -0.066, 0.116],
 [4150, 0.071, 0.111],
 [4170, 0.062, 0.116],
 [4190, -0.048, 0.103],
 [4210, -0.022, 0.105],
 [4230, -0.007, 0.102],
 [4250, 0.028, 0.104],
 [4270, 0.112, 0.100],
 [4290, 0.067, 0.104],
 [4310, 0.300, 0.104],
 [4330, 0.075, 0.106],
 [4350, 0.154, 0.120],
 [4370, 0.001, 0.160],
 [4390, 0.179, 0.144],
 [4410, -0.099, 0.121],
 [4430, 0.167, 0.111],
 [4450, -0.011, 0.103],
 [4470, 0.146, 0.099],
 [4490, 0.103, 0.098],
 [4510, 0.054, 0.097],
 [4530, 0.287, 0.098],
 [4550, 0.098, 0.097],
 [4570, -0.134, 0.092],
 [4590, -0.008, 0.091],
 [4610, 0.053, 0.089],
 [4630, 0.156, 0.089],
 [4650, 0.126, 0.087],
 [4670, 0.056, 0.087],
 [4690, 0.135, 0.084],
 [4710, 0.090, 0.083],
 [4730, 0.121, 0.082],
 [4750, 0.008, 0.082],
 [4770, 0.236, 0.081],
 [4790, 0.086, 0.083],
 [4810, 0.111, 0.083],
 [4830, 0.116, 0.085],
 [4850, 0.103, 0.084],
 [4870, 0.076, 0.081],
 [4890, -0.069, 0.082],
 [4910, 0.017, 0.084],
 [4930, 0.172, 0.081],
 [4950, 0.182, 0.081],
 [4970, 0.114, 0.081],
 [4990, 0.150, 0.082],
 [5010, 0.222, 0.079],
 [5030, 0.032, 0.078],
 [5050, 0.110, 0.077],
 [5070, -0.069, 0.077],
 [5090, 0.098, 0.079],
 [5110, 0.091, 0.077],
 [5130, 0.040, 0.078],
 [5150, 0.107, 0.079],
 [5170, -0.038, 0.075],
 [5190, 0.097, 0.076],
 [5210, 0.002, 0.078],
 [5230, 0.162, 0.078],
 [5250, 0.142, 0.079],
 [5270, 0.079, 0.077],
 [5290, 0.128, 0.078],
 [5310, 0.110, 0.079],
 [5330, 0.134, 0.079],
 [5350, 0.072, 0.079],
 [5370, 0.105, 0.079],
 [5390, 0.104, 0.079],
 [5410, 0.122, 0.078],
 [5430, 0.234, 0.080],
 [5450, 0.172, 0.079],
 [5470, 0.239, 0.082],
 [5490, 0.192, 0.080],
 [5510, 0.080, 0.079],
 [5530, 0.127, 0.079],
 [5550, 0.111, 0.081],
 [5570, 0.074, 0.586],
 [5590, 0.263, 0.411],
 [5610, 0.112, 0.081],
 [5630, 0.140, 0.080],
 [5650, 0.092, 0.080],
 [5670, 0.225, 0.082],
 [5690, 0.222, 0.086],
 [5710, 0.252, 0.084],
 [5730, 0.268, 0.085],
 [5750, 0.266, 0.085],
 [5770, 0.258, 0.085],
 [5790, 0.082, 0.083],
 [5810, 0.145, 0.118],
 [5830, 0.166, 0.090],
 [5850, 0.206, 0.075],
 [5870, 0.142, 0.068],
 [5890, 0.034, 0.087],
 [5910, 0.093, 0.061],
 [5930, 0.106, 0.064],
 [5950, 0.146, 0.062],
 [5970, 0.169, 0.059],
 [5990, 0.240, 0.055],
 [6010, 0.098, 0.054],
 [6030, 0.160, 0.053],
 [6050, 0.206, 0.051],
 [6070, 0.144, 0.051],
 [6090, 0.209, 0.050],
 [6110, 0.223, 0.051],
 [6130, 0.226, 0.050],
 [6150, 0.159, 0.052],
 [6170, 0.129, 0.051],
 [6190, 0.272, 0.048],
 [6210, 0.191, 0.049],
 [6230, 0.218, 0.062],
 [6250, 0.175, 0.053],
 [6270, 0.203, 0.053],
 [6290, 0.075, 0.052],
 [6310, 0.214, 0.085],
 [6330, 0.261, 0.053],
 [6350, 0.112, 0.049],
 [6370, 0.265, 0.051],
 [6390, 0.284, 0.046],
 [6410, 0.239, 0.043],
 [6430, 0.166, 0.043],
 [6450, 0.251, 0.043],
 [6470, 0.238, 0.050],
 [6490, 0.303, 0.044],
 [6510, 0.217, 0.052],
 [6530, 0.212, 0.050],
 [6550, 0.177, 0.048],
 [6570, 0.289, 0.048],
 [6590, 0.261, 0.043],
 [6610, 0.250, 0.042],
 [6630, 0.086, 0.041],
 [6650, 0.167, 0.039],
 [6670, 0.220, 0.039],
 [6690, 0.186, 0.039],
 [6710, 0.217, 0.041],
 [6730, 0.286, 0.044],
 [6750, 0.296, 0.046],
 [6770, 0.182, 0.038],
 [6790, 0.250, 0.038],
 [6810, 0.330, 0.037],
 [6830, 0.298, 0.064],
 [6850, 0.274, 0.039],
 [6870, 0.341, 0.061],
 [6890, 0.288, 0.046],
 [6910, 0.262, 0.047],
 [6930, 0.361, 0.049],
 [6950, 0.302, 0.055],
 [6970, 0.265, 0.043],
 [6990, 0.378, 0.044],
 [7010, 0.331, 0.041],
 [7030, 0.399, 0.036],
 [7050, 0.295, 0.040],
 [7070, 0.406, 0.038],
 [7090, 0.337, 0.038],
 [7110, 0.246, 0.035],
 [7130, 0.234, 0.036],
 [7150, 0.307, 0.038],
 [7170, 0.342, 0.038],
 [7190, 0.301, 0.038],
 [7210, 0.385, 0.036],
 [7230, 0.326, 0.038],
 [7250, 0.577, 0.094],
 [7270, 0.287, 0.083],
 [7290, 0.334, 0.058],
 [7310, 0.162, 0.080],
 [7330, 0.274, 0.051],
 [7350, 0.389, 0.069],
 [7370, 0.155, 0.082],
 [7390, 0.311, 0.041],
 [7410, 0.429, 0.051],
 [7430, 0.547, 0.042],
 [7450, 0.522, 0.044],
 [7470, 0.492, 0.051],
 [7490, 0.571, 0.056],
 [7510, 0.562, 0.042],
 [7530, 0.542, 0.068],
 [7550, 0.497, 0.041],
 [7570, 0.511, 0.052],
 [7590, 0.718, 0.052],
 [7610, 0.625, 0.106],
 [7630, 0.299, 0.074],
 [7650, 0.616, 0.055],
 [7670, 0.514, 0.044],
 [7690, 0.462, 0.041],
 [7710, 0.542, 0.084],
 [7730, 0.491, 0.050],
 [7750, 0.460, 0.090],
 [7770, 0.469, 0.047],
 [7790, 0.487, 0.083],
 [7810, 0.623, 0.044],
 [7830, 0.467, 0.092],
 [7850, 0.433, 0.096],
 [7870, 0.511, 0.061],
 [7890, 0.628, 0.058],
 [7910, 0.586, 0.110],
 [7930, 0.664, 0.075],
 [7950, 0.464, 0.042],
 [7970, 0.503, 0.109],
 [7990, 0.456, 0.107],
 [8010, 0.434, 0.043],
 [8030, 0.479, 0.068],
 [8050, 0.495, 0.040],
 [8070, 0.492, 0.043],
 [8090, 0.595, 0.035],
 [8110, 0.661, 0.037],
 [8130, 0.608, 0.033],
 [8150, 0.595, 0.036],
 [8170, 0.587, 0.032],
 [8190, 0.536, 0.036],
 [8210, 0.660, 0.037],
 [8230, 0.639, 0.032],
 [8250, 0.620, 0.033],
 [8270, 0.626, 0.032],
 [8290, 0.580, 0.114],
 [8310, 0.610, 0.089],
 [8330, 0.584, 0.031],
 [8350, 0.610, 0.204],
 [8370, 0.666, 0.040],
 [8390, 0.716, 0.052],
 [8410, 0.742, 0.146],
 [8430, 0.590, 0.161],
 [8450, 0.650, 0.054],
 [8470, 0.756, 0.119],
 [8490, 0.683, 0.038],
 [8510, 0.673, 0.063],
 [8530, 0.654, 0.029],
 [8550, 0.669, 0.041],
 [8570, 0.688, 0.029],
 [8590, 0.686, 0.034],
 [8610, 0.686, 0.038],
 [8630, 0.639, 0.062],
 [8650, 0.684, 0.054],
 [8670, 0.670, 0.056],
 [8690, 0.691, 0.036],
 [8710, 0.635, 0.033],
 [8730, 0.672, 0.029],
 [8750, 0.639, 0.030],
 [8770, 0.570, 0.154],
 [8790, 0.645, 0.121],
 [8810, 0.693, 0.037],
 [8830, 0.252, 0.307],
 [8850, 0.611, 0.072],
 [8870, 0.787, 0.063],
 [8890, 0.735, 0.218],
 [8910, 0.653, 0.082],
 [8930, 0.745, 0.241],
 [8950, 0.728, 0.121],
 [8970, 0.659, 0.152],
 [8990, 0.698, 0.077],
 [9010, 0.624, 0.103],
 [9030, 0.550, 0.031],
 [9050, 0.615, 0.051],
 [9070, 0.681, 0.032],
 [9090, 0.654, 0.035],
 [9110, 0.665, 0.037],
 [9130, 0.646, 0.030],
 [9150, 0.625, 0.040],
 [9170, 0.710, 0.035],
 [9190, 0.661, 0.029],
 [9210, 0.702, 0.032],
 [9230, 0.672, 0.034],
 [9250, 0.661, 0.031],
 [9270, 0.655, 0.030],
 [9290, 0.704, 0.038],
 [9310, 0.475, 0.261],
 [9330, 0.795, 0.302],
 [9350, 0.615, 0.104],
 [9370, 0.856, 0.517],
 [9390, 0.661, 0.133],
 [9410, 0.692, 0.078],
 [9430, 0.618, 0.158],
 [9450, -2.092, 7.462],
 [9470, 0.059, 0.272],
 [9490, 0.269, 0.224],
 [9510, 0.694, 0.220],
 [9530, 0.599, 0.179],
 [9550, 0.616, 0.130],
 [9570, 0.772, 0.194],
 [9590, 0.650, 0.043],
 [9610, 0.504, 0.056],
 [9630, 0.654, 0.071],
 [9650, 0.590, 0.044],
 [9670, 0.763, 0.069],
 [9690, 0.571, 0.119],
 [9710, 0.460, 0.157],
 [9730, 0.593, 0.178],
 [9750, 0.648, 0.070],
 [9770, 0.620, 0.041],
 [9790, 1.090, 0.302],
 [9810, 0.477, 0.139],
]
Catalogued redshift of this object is 0.86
